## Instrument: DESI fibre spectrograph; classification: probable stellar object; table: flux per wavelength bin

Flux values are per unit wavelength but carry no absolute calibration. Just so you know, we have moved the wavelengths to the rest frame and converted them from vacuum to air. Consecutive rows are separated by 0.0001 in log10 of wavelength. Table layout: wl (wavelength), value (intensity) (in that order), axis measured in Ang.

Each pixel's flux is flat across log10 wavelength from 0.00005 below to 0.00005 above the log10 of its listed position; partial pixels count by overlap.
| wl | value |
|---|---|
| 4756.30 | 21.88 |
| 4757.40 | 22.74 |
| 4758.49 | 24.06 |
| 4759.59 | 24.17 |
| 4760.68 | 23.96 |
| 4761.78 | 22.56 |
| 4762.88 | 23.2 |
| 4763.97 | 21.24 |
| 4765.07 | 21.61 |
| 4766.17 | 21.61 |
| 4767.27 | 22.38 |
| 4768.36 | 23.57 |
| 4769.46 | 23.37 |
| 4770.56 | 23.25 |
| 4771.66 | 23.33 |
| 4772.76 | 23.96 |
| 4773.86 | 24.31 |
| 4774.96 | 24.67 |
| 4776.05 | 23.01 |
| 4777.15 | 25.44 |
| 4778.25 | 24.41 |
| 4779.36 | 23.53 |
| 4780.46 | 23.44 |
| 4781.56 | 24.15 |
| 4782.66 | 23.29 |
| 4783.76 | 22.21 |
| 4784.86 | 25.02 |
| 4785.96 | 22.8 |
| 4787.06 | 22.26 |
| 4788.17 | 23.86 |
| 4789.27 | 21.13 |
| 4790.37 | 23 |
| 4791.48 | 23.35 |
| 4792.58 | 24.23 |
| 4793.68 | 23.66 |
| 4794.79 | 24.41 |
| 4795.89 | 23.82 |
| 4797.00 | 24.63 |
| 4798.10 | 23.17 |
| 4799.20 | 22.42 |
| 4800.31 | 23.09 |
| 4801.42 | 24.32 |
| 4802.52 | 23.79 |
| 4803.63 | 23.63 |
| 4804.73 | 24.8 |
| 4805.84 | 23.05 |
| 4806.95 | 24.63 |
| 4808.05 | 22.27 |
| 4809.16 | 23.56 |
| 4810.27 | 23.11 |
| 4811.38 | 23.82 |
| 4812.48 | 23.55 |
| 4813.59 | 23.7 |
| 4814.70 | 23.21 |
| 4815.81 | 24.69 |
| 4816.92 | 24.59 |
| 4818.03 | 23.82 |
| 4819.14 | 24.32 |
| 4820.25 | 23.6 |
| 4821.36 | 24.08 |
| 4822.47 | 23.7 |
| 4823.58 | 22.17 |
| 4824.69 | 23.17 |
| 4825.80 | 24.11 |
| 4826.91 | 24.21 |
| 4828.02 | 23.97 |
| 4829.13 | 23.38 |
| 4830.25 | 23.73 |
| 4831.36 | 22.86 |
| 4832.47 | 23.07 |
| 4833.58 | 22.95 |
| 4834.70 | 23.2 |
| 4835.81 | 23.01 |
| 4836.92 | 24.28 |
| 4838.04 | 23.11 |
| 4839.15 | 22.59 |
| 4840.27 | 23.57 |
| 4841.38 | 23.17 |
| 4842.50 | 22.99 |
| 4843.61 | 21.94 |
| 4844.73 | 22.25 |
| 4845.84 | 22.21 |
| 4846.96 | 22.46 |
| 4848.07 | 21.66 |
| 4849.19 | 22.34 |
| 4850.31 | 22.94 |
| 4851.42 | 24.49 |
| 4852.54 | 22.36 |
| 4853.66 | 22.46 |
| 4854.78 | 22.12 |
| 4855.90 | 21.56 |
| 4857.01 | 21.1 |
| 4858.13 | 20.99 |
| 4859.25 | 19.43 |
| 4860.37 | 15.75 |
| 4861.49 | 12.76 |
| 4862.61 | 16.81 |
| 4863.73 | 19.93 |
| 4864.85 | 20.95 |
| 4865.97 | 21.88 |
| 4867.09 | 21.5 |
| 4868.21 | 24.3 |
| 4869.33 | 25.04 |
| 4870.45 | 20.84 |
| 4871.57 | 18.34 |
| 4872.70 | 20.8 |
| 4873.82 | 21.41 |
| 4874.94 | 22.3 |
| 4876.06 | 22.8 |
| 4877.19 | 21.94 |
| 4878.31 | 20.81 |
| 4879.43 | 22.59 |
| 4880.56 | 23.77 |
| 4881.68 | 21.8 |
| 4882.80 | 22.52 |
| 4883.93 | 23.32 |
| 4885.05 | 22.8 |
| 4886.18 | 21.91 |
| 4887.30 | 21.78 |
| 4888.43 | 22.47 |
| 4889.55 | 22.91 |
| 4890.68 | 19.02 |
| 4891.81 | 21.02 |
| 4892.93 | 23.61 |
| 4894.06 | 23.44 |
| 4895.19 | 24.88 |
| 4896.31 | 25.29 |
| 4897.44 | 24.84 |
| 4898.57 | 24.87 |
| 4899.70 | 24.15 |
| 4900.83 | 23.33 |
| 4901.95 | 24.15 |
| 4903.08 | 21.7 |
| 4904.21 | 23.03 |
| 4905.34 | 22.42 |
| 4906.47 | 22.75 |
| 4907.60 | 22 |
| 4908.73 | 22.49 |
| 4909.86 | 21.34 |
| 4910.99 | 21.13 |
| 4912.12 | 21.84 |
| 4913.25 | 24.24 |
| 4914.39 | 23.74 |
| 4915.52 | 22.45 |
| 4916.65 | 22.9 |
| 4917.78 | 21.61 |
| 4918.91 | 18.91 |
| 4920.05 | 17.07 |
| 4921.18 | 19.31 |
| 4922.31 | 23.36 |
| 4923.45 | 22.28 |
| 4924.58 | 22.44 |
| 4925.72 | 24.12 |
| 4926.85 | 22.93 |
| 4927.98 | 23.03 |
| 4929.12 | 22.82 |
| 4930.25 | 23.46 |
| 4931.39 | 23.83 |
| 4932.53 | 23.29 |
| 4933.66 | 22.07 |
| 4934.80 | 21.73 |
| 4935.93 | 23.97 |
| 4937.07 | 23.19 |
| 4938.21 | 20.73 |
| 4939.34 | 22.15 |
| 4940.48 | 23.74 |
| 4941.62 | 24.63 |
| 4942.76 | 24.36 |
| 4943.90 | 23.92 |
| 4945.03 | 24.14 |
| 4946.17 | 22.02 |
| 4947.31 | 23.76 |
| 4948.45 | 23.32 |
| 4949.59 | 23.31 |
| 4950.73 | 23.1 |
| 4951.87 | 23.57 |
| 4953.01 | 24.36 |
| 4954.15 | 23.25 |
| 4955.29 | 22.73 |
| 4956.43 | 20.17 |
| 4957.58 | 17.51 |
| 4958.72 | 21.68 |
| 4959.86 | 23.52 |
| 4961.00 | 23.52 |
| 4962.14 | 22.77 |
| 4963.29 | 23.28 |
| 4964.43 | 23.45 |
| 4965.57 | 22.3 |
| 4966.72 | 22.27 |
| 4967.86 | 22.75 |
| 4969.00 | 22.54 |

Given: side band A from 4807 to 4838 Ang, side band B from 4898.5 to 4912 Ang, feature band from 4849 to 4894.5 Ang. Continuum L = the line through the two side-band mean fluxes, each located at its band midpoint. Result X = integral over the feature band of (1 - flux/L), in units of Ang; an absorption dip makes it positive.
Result 3.1 Ang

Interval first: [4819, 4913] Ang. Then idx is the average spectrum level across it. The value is 22.3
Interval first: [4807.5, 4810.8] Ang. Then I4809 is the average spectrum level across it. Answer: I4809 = 23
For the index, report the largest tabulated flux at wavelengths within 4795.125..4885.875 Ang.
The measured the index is 25.04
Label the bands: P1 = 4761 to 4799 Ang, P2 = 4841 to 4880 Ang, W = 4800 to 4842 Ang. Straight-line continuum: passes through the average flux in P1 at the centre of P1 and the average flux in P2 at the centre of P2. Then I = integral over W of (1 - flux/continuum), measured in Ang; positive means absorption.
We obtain -2.36 Ang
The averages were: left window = 23.3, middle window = 23.6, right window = 21.3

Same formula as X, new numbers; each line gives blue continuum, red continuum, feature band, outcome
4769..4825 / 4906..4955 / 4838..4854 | 0.40 Ang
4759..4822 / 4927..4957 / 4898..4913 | 0.30 Ang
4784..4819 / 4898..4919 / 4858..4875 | 2.15 Ang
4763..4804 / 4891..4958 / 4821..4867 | 2.07 Ang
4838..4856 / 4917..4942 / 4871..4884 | 0.39 Ang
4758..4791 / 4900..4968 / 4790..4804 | -0.29 Ang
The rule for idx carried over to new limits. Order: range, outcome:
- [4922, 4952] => 23.1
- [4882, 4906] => 23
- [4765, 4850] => 23.4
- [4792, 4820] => 23.8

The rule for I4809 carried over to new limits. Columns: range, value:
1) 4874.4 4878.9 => 22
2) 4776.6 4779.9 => 24.4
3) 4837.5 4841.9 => 23.1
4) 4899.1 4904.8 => 23.3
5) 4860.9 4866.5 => 18.4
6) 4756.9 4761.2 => 23.8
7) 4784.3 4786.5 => 23.9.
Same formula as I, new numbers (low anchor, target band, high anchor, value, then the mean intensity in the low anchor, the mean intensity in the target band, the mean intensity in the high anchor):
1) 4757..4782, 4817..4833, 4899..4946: -0.4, 23.4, 23.6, 22.6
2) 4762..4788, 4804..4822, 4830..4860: -0.7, 23.3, 23.8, 22.5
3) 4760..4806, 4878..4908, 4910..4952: -0.1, 23.4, 22.9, 22.6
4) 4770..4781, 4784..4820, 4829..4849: -0.2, 23.9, 23.6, 22.9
